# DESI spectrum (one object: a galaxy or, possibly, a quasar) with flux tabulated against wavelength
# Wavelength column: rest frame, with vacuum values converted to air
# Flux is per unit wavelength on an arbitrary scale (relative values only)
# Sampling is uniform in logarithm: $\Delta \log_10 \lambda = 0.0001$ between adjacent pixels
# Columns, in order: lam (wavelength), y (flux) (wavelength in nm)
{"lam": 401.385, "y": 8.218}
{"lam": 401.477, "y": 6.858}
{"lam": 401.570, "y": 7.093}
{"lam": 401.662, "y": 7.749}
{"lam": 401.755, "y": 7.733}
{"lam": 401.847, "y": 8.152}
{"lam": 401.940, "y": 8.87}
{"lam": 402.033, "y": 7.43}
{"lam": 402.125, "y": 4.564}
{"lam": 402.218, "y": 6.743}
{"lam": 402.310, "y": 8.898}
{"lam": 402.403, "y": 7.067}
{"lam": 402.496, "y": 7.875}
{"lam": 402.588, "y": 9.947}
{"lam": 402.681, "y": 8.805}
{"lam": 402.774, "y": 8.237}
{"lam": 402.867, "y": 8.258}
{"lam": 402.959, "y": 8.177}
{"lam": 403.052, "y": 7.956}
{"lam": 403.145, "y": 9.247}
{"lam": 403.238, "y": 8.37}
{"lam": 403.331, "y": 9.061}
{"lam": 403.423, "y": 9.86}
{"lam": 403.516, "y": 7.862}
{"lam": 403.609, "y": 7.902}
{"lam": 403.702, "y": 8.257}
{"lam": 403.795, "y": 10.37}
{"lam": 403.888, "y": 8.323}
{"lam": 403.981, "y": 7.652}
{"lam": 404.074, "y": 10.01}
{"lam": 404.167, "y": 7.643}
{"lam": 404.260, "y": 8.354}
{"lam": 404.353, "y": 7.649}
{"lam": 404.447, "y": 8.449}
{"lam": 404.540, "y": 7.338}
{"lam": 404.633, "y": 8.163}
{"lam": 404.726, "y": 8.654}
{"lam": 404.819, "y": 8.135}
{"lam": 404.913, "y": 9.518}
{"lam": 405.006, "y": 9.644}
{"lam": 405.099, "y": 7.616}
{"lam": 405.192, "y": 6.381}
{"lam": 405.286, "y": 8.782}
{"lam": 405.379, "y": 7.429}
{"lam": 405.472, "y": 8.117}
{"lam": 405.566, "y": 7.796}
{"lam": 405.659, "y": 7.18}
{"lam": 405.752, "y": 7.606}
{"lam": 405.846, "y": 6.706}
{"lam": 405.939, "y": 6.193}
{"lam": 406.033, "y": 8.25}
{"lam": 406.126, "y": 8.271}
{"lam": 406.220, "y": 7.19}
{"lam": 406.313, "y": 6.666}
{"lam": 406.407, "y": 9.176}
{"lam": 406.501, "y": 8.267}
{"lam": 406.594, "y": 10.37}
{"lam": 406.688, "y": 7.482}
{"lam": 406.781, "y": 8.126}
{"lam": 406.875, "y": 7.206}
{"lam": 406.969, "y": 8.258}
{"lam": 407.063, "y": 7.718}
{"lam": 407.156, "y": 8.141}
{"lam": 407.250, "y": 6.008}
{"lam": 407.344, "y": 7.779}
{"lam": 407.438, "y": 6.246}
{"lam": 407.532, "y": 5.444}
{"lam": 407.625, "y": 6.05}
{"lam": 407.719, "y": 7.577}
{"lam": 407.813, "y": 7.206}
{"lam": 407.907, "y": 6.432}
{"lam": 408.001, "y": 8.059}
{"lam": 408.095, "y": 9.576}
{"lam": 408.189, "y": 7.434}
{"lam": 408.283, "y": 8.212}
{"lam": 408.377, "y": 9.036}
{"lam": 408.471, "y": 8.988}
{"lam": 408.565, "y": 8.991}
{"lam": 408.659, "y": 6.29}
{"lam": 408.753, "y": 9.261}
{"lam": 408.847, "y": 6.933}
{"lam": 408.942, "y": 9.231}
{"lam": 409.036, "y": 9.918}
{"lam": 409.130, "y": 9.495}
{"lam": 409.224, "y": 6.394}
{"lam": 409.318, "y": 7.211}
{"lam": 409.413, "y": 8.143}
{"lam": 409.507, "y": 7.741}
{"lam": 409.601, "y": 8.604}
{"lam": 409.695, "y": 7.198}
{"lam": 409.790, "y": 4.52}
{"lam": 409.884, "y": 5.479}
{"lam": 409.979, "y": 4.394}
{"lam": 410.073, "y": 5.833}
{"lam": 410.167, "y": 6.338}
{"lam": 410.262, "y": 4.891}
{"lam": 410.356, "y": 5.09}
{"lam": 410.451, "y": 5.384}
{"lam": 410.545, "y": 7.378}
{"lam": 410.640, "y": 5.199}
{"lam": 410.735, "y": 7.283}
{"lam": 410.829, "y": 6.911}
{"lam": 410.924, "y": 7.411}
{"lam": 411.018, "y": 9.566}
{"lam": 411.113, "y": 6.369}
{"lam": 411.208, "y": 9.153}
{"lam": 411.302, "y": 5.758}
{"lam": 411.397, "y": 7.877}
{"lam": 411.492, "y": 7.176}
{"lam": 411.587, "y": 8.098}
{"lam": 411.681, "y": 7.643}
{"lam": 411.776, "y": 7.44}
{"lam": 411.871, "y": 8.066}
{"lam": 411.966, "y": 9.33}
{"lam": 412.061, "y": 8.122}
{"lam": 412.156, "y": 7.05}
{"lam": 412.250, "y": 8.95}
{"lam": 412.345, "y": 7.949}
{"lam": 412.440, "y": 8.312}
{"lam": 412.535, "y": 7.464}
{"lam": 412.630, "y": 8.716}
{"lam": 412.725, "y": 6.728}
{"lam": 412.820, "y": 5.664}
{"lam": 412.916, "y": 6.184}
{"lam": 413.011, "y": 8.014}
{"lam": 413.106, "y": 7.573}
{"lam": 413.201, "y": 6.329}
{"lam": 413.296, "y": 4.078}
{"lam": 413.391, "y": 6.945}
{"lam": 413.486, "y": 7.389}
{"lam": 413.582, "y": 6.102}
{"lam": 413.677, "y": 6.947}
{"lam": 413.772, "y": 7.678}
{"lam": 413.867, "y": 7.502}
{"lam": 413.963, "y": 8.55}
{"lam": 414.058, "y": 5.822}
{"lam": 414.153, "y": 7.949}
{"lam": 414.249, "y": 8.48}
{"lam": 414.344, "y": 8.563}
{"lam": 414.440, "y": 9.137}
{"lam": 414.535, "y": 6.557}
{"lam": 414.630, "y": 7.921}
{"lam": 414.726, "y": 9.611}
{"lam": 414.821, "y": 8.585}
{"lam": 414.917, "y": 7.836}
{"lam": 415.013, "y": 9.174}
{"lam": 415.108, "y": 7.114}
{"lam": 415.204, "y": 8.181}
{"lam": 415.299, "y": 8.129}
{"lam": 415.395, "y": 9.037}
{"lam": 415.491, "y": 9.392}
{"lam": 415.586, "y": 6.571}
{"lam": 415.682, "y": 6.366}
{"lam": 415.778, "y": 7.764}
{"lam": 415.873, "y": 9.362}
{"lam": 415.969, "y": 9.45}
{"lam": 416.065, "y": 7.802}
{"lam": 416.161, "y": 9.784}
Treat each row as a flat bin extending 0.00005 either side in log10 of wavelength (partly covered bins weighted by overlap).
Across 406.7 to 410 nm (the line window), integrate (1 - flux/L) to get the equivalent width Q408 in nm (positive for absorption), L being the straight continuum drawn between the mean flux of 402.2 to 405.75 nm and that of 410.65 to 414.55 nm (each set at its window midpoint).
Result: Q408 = 0.14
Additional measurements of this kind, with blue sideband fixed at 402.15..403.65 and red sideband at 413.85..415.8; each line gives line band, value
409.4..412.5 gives 0.389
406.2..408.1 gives 0.161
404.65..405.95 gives 0.060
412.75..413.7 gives 0.182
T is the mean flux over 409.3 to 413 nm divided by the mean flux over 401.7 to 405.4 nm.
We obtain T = 0.9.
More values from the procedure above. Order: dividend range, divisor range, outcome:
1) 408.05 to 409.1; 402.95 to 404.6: 1.01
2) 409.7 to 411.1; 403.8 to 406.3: 0.77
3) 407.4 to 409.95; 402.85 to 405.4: 0.90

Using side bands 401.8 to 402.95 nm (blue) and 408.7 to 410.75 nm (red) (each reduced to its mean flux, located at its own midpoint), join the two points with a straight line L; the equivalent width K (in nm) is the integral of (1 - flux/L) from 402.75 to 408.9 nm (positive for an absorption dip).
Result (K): -0.459 nm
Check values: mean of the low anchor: 7.92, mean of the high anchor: 6.89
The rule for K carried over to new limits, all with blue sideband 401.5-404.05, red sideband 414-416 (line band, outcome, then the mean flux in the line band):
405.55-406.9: 0.064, 7.78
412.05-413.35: 0.151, 7.2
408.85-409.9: 0.063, 7.66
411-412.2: 0.054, 7.77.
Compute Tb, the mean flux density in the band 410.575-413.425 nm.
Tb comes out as 7.38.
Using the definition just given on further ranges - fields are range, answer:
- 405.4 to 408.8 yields 7.7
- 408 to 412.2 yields 7.42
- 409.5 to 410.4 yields 5.94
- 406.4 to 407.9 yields 7.49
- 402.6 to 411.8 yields 7.71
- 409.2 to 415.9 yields 7.35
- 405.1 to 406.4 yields 7.49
